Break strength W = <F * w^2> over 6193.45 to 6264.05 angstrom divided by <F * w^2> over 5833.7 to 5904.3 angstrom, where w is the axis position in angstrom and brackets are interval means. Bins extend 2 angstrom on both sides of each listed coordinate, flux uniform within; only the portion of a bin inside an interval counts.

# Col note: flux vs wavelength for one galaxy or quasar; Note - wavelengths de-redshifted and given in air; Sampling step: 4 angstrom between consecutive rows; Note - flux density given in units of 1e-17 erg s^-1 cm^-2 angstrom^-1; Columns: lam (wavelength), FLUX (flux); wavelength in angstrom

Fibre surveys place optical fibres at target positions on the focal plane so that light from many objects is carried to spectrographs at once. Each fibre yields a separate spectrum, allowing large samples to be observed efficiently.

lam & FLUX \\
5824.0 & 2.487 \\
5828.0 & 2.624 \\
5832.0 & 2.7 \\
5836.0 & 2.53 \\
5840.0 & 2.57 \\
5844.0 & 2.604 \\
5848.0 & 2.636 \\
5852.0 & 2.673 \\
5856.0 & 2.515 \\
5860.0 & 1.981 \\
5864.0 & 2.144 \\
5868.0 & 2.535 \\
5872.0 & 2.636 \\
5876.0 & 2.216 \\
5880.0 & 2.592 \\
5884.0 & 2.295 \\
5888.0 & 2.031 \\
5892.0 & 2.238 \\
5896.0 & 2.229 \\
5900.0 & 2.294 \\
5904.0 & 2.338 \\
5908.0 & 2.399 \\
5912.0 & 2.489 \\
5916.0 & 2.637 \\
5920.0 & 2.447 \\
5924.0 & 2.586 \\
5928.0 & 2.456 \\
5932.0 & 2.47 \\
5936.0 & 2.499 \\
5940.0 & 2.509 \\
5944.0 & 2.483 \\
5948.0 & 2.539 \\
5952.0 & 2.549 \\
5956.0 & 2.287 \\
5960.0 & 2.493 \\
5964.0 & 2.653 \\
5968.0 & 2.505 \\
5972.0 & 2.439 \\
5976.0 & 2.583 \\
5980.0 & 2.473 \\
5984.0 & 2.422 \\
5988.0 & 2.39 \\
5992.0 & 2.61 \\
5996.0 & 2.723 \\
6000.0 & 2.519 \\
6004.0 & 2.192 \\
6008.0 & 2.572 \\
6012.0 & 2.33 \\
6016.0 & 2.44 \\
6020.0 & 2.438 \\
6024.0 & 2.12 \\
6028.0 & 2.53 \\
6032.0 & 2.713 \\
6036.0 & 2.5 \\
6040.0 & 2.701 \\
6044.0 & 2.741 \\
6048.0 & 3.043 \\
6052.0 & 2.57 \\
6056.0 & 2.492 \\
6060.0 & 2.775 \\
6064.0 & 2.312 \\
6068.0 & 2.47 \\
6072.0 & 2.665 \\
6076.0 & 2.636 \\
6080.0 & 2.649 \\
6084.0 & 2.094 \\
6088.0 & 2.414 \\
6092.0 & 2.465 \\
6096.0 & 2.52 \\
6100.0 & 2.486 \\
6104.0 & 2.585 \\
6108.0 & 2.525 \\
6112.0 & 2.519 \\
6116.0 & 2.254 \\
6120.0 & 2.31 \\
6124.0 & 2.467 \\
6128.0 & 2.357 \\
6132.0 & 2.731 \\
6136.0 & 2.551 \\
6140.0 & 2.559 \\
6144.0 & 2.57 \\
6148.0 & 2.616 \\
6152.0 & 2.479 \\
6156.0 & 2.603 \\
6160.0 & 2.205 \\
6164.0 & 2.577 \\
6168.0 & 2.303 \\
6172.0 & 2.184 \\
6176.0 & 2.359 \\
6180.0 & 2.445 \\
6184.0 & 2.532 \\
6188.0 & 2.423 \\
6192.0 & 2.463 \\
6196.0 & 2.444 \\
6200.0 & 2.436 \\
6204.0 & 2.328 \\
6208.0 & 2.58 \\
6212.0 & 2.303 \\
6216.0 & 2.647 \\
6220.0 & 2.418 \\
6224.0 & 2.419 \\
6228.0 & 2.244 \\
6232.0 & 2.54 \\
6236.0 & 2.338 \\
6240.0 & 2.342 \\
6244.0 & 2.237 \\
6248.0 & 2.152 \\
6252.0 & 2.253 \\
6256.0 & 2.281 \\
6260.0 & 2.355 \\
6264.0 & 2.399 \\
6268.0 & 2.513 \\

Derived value 1.1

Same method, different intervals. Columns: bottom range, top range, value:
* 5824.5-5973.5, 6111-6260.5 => 1.08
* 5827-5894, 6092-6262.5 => 1.11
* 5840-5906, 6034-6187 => 1.14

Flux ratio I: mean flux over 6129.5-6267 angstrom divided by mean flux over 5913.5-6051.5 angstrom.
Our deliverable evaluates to 0.96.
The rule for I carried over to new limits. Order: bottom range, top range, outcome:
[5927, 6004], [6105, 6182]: 0.98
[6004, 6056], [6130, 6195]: 0.97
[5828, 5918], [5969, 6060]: 1.04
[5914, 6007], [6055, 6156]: 1.00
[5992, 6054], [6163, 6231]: 0.95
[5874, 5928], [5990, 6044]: 1.05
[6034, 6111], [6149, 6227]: 0.95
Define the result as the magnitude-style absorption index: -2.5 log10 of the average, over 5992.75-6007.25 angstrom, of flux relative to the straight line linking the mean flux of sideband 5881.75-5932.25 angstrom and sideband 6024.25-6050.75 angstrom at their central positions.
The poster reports 0.03 mag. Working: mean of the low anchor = 2.38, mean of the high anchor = 2.66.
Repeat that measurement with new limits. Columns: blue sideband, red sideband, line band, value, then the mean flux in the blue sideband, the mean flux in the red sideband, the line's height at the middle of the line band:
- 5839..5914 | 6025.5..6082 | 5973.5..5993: 0.018 mag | 2.39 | 2.62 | 2.53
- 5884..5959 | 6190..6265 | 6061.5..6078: -0.058 mag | 2.41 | 2.38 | 2.4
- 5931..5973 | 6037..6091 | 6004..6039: 0.043 mag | 2.5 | 2.58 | 2.55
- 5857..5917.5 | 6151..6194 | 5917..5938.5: -0.067 mag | 2.34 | 2.41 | 2.35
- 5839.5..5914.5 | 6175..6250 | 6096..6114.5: -0.054 mag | 2.39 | 2.4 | 2.4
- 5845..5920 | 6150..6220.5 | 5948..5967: -0.046 mag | 2.39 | 2.43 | 2.4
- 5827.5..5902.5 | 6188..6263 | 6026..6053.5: -0.123 mag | 2.42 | 2.38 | 2.4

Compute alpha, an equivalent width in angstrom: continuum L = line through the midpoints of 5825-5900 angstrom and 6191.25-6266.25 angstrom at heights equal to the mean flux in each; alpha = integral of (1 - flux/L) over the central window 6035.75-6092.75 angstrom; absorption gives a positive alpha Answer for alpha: -4.1 angstrom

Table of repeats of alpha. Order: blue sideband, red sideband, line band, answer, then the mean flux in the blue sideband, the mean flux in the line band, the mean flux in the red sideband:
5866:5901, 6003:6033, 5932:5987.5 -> -2.5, 2.34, 2.49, 2.41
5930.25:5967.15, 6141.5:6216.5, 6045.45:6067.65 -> -1.4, 2.5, 2.63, 2.44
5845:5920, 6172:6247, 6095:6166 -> -2.7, 2.39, 2.49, 2.41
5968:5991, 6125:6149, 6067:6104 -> 0.5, 2.47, 2.49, 2.56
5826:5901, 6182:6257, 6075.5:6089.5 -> -0.2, 2.43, 2.43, 2.39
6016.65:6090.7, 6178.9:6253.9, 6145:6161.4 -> -0.2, 2.55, 2.49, 2.4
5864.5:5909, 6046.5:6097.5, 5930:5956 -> -1.0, 2.34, 2.49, 2.54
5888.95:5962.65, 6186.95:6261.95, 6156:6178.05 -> 0.4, 2.44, 2.35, 2.38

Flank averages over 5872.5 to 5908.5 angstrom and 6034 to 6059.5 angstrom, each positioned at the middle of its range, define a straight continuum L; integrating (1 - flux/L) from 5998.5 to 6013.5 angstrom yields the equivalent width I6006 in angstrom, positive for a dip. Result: 1.0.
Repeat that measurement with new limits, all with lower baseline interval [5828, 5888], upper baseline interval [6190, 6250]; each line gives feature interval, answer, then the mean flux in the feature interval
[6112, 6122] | 0.3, 2.33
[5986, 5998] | -0.7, 2.57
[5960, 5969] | -0.5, 2.57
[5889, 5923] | 1.0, 2.38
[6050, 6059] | -0.5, 2.56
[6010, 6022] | 0.1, 2.4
